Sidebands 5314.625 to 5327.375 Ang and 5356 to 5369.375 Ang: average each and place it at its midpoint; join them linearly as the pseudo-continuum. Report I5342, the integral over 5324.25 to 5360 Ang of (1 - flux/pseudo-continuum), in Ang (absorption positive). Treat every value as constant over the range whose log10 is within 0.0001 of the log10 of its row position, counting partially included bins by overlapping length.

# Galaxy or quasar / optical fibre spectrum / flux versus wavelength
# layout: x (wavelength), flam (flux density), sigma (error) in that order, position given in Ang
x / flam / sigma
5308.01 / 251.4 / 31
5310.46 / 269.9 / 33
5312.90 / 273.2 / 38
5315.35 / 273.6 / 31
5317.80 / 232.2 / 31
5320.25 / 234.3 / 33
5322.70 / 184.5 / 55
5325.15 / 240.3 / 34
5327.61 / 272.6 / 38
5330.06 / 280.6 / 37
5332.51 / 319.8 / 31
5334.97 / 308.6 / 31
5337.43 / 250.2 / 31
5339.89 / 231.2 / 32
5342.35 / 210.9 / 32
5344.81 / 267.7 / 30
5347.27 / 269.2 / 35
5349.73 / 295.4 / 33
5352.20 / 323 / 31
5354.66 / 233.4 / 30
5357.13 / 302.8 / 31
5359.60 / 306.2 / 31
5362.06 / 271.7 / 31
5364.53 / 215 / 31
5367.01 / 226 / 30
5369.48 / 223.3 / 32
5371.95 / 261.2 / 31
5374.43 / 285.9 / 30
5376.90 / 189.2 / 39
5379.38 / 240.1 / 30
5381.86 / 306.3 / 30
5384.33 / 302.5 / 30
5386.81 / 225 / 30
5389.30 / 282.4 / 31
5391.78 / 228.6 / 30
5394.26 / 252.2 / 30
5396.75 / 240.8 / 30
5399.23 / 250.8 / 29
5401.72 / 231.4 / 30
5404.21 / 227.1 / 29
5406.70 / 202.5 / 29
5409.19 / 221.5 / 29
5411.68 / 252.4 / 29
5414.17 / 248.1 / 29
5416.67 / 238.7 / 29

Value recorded -3.8 Ang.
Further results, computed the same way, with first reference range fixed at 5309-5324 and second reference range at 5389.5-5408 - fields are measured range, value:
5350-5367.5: -2.3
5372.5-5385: -1.3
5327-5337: -2.1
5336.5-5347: 0.0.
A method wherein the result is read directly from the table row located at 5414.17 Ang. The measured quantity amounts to 248.1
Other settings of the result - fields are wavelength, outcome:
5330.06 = 280.6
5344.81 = 267.7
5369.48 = 223.3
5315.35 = 273.6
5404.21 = 227.1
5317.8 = 232.2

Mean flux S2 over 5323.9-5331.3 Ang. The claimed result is 264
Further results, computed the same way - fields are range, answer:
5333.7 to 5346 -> 254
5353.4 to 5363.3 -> 279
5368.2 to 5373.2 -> 242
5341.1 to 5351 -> 261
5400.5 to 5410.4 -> 221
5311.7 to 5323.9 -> 240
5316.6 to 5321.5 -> 233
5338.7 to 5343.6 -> 221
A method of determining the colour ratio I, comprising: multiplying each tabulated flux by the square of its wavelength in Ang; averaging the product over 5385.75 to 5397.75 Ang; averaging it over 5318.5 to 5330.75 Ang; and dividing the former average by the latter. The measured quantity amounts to 1.05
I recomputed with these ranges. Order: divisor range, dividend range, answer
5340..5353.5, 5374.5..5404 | 0.94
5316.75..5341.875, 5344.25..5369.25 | 1.07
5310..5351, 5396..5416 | 0.93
